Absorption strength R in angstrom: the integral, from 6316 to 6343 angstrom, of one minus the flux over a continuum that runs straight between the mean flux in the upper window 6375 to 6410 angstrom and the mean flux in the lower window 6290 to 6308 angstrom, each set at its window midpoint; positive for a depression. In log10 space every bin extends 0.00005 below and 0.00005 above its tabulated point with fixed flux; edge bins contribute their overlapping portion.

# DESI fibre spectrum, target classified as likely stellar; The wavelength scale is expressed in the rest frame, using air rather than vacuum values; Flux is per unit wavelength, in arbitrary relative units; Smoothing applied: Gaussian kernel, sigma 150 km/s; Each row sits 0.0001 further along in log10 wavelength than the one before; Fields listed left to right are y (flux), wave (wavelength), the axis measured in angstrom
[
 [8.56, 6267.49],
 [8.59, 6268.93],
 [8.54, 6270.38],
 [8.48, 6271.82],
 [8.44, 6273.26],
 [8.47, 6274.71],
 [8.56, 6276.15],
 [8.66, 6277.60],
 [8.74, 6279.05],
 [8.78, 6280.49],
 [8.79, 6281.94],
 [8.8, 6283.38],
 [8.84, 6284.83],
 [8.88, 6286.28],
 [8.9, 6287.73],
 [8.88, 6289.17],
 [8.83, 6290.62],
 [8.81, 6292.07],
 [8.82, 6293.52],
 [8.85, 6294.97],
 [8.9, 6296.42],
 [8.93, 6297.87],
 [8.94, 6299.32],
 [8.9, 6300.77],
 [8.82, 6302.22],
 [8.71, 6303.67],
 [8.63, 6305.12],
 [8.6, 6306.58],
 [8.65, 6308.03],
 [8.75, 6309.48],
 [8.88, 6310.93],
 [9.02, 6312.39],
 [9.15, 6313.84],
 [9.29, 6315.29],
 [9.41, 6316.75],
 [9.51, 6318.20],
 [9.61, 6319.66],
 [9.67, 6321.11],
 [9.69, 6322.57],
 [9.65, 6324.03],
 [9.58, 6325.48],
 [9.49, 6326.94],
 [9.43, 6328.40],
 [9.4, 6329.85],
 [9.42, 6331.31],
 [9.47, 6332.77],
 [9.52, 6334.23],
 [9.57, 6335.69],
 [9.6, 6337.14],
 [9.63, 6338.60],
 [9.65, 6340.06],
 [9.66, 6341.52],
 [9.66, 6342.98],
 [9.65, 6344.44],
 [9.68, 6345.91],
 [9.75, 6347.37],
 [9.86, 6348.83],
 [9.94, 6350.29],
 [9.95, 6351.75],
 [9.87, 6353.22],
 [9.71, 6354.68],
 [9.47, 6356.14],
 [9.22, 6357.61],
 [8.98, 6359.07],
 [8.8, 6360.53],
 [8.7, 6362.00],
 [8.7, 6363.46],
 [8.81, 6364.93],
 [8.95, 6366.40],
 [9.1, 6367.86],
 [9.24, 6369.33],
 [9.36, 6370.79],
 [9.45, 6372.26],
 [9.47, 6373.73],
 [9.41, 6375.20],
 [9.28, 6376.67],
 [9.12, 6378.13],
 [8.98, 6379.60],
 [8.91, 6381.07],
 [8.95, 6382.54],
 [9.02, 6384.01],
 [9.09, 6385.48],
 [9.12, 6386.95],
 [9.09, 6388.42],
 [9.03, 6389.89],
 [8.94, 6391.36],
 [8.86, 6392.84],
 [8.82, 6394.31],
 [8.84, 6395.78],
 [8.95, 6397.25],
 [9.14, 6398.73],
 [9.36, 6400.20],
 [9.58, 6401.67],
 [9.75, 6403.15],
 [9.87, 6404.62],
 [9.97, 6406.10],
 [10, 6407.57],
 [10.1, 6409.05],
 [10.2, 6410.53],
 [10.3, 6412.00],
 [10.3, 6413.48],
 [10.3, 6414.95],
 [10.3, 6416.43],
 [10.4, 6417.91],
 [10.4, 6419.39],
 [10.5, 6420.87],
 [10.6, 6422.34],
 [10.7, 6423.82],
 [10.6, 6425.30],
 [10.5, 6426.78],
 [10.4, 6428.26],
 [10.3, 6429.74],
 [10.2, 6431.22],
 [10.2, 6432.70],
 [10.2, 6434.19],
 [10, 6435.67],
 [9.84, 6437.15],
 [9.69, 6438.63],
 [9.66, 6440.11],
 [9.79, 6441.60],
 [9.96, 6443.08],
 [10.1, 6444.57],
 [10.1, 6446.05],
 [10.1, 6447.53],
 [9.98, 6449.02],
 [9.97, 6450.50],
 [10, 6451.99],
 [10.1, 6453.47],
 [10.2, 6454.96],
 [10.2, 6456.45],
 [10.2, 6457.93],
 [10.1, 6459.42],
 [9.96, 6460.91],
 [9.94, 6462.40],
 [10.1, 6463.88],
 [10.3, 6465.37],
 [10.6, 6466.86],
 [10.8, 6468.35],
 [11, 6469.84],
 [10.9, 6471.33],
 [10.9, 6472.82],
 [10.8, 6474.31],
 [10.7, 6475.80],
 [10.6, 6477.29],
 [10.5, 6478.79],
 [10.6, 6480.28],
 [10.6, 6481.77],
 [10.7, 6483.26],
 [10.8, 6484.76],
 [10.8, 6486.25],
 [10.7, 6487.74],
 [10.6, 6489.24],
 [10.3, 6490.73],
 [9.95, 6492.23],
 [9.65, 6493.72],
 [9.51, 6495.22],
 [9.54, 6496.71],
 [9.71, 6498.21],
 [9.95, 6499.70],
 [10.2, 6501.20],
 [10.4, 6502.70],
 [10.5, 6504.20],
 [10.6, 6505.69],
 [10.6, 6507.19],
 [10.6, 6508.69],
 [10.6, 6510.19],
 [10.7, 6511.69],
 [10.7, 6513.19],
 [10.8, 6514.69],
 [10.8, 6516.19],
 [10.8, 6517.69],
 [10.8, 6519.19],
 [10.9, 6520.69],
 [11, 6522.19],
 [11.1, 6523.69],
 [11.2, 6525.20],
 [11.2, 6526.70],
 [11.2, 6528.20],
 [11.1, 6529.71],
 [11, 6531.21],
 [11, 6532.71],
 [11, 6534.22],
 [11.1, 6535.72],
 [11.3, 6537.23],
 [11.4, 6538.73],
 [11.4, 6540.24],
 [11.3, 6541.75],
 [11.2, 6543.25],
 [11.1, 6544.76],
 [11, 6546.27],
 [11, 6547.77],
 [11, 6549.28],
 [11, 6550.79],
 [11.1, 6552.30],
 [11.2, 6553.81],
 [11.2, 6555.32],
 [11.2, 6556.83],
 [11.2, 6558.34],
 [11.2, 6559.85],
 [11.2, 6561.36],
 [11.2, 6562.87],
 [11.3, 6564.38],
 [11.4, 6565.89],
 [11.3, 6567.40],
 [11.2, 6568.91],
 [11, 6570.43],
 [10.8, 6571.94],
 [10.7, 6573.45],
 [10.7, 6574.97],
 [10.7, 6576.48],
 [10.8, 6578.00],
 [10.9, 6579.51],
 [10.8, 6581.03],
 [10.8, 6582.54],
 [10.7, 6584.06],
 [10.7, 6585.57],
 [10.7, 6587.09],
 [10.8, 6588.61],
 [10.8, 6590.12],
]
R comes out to -1.8 angstrom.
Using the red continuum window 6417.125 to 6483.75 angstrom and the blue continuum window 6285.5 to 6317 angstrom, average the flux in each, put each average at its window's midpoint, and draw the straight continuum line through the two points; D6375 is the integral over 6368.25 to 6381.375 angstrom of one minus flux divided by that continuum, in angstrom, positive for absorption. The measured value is 0.5 angstrom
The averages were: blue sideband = 8.88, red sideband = 10.3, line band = 9.25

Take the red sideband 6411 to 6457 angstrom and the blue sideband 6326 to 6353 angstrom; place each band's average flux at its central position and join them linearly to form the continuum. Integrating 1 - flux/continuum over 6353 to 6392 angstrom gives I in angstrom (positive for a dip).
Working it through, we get 2.8 angstrom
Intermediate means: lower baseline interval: 9.63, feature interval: 9.13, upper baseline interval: 10.2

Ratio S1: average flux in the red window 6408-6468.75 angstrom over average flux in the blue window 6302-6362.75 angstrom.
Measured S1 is 1.09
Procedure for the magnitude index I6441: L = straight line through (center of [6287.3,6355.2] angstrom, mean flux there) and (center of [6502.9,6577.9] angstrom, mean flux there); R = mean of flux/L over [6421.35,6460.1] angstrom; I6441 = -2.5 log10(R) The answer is 0.009 mag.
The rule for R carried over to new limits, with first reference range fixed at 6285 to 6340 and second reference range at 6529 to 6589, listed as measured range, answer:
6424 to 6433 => -0.3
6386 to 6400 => 1.1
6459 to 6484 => -0.4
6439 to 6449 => 0.2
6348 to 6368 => 0.4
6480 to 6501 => 0.6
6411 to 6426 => -0.7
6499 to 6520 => 0.2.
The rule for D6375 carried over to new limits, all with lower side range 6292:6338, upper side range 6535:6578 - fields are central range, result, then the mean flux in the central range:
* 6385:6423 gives 0.81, 9.69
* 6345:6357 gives -0.38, 9.76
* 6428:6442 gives 0.17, 10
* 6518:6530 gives -0.22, 11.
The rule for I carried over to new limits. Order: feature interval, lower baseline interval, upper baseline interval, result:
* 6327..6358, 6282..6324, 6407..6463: -0.9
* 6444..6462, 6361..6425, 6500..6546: 0.1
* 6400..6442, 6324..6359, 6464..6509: -0.4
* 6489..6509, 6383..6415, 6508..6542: 1.0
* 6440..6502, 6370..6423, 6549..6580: -0.3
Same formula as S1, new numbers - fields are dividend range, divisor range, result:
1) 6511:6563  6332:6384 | 1.18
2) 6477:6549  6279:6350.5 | 1.16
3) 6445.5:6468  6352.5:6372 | 1.11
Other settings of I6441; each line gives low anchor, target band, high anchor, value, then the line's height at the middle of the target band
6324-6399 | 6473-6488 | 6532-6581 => -0.030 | 10.4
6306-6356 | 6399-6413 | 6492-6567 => 0.013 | 10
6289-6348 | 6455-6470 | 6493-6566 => 0.006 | 10.3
